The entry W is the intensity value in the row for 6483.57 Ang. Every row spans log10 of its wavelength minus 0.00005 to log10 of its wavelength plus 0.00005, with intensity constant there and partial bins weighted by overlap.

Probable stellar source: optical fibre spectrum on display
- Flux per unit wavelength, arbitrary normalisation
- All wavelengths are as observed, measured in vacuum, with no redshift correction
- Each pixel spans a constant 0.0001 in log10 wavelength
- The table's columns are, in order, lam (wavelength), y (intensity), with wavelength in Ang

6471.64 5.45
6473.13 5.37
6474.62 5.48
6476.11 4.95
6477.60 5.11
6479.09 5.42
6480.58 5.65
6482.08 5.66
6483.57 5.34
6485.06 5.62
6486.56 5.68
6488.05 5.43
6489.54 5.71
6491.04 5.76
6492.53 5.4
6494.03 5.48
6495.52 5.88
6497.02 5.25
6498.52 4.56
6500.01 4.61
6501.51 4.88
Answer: 5.34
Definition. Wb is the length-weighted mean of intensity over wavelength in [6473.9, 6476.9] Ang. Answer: 5.22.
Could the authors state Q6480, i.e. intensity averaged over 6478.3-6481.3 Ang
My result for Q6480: 5.53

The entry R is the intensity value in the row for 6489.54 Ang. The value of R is 5.71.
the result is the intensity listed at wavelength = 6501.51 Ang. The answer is 4.88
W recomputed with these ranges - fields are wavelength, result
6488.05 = 5.43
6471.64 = 5.45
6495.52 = 5.88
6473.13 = 5.37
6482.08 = 5.66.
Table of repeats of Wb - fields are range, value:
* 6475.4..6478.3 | 5.03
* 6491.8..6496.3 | 5.58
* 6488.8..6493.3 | 5.62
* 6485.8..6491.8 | 5.64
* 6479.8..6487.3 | 5.58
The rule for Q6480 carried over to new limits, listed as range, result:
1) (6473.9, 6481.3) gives 5.32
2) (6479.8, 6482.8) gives 5.64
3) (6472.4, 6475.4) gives 5.42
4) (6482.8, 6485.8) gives 5.49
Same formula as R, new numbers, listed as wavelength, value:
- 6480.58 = 5.65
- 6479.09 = 5.42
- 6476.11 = 4.95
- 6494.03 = 5.48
